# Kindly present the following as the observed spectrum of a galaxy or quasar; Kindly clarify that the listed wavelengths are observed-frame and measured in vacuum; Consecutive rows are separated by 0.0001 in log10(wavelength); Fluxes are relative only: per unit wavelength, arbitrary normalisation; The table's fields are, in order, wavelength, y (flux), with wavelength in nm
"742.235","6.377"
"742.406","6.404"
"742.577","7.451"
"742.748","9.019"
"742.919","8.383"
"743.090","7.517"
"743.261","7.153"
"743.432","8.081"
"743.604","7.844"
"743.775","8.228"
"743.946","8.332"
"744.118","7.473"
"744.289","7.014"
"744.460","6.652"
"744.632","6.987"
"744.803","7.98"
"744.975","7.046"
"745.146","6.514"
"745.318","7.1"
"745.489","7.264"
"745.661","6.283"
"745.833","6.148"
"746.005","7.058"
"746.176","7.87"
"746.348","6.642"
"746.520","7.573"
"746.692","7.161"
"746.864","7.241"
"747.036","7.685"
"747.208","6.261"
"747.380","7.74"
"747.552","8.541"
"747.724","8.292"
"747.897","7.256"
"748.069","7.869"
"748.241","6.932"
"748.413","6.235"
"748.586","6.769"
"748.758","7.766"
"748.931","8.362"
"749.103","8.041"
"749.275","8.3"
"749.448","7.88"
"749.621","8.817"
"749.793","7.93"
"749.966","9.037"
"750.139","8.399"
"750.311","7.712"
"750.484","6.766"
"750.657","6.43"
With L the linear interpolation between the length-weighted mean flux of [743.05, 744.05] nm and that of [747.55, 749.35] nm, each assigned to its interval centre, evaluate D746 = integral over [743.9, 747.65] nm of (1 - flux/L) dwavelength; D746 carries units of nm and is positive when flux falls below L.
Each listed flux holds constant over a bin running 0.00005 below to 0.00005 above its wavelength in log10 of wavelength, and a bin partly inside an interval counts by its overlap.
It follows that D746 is 0.27 nm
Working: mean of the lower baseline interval 7.86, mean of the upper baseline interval 7.63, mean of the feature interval 7.2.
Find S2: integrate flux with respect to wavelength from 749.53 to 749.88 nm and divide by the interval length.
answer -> 8.37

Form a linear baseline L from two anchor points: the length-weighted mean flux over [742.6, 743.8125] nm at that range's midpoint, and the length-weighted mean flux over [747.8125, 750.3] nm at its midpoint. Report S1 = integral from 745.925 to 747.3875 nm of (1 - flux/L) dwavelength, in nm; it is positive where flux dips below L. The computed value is 0.12 nm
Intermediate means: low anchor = 7.99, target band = 7.22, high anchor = 7.83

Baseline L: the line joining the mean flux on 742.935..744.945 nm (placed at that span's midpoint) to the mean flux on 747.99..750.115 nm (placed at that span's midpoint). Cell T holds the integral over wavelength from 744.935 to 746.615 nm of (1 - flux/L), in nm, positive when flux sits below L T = 0.159 nm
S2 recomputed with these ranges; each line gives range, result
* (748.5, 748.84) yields 7.27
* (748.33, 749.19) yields 7.44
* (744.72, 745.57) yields 7.18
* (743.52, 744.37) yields 7.78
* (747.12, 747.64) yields 7.52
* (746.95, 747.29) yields 6.98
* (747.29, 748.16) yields 7.93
